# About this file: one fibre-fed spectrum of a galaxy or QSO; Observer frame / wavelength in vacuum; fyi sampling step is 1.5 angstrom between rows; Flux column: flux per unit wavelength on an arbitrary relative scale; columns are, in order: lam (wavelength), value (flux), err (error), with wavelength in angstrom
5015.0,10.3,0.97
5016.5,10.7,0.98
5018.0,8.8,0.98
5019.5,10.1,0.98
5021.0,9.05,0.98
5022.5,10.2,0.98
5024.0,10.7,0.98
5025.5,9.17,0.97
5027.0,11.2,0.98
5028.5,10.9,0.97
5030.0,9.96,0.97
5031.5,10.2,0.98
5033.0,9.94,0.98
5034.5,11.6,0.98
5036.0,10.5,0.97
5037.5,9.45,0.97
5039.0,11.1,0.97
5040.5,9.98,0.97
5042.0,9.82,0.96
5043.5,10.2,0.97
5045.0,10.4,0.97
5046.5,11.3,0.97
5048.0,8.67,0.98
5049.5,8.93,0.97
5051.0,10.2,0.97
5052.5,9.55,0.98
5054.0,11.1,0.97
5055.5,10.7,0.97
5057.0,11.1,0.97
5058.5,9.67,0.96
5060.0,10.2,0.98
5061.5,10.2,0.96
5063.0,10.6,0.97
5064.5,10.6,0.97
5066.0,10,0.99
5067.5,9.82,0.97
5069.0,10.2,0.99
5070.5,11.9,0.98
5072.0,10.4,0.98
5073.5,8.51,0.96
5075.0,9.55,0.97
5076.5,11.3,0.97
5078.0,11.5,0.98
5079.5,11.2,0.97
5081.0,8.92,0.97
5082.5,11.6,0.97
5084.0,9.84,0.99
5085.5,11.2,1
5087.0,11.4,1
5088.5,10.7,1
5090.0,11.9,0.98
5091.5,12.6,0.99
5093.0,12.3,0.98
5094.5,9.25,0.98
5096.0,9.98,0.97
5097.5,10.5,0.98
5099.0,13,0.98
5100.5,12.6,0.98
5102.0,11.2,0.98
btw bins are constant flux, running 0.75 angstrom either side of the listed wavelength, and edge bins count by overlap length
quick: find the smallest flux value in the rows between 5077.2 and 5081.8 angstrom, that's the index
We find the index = 8.92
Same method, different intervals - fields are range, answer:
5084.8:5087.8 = 11.2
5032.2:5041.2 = 9.45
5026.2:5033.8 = 9.94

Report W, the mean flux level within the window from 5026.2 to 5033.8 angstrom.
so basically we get 10.4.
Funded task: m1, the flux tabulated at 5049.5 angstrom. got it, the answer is 8.93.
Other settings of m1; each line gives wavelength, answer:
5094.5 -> 9.25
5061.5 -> 10.2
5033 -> 9.94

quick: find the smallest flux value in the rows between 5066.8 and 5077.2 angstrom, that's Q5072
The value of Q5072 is 8.51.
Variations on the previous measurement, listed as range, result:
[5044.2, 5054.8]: 8.67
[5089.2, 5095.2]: 9.25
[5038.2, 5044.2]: 9.82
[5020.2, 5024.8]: 9.05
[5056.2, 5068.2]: 9.67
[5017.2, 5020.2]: 8.8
